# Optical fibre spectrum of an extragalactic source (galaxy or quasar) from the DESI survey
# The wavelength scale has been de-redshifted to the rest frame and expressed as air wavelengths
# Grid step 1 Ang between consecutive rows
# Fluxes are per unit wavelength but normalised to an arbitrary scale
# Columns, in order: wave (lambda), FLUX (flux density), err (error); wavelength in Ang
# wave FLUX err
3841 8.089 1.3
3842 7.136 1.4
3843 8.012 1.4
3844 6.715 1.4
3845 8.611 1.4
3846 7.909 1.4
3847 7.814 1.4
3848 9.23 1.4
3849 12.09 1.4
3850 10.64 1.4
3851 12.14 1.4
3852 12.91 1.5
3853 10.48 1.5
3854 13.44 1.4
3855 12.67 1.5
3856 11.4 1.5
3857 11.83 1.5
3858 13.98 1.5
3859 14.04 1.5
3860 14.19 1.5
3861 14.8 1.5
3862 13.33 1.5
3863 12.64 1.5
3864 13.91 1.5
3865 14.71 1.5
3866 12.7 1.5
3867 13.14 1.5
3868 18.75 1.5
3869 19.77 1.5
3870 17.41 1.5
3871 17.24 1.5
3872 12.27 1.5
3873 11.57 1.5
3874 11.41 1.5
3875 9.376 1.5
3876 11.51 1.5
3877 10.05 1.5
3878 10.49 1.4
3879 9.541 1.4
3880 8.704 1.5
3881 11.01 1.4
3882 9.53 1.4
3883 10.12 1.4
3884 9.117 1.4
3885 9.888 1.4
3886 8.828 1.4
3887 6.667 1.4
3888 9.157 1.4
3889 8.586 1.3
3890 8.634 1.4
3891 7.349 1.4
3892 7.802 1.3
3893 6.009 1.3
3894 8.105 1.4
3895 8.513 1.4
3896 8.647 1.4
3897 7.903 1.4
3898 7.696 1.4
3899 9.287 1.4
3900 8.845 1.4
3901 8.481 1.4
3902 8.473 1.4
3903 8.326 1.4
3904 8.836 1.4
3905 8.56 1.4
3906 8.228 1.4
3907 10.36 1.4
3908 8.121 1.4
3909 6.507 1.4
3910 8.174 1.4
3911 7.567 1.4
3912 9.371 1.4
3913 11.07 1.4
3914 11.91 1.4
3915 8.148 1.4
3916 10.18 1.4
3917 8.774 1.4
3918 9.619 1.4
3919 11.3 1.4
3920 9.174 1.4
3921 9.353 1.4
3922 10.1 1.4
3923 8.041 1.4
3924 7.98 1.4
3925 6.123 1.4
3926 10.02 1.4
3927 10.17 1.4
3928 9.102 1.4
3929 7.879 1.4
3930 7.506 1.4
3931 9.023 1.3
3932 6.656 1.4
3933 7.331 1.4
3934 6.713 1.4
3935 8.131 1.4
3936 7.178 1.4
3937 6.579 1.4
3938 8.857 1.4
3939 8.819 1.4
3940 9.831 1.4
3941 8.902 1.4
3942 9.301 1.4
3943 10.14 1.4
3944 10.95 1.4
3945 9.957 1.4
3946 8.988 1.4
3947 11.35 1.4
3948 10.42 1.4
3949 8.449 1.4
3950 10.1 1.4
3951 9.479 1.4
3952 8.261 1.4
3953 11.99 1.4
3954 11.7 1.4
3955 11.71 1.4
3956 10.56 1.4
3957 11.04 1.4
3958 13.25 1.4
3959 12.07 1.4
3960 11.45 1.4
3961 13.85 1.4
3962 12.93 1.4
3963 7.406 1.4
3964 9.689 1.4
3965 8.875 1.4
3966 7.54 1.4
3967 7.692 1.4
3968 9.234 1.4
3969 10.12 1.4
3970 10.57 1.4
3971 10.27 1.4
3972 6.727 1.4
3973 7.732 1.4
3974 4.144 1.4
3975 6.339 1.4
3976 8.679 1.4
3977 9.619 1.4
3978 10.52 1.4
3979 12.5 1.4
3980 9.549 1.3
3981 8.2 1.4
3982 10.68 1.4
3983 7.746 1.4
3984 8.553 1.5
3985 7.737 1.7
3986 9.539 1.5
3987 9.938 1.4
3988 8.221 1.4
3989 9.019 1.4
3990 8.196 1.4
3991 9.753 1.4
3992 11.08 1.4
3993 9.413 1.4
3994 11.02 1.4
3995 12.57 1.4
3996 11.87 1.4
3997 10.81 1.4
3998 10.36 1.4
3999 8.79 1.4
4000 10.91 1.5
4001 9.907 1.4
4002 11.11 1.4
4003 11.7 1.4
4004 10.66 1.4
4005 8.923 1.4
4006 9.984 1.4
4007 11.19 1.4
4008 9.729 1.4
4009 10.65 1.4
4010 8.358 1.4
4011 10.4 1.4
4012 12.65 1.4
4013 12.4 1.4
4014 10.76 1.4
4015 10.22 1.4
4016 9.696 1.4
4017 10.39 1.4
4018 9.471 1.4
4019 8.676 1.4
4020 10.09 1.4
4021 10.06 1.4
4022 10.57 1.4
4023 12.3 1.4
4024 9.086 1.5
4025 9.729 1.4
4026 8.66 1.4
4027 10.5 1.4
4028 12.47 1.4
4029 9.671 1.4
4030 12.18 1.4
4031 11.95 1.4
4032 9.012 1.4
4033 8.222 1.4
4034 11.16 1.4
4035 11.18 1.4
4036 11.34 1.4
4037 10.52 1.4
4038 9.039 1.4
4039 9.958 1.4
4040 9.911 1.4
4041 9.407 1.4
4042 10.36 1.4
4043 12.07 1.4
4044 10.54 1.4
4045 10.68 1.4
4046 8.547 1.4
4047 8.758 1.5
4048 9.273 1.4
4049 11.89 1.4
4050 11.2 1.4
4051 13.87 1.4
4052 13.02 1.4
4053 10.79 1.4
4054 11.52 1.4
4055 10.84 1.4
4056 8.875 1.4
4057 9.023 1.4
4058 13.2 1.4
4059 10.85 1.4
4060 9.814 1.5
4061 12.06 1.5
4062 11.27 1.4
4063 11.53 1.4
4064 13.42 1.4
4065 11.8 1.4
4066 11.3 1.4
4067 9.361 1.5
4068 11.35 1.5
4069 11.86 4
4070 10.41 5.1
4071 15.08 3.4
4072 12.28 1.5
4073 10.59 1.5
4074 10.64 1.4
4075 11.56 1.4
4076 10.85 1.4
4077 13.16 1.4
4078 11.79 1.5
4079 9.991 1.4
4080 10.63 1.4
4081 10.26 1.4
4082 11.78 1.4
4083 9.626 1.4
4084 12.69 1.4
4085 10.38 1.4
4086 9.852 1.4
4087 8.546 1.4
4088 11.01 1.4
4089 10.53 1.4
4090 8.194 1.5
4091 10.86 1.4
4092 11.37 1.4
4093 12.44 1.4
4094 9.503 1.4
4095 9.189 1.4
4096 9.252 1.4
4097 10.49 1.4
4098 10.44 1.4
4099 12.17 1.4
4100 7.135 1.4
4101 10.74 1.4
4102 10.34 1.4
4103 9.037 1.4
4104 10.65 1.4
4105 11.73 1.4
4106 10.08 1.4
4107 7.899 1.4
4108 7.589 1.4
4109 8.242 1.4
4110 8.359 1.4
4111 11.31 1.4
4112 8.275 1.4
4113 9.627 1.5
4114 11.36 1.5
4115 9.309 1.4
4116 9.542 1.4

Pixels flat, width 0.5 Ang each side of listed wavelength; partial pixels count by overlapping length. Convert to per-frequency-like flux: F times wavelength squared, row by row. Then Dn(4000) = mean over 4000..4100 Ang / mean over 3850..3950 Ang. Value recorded 1.15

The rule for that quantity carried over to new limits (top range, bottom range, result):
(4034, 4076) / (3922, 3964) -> 1.22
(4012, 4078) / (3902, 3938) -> 1.34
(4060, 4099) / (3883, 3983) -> 1.30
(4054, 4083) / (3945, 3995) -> 1.22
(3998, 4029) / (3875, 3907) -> 1.24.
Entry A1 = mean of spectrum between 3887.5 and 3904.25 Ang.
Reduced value 8.27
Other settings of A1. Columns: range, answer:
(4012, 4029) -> 10.4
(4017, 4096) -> 10.7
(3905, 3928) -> 9.09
